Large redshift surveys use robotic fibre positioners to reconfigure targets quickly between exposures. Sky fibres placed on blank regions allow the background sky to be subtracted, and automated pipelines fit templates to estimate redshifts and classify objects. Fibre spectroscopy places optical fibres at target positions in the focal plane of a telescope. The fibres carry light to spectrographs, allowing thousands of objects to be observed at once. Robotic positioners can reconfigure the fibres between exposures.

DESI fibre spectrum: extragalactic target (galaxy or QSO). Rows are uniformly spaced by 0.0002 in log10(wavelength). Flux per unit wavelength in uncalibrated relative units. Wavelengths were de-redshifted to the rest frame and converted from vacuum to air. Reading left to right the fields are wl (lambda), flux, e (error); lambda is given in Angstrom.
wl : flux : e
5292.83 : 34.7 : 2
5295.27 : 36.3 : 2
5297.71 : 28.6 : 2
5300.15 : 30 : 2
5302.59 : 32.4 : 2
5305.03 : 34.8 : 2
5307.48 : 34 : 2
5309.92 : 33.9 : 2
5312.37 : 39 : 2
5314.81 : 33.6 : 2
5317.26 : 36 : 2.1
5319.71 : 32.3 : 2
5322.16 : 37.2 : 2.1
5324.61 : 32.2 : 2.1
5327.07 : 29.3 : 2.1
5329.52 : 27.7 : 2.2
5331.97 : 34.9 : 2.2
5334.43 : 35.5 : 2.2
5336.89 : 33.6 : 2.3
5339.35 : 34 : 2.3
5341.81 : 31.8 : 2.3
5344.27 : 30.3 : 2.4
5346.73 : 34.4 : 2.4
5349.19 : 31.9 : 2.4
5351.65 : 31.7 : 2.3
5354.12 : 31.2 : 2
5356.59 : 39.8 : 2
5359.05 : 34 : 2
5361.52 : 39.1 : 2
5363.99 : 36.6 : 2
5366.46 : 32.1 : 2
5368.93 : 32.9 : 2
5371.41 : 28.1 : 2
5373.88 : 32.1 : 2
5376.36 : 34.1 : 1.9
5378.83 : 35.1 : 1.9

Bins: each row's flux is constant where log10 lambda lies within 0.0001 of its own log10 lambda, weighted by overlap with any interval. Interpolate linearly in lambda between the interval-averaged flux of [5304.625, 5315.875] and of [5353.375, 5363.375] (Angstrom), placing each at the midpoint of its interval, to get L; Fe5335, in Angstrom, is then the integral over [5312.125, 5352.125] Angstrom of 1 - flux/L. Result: 2.8 Angstrom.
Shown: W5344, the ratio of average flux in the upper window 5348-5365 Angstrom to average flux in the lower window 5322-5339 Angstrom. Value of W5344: 1.07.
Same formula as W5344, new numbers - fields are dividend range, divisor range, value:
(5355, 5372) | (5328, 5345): 1.07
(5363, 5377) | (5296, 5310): 1.01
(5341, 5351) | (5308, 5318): 0.90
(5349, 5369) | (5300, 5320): 1.01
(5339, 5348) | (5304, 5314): 0.92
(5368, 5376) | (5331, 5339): 0.91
